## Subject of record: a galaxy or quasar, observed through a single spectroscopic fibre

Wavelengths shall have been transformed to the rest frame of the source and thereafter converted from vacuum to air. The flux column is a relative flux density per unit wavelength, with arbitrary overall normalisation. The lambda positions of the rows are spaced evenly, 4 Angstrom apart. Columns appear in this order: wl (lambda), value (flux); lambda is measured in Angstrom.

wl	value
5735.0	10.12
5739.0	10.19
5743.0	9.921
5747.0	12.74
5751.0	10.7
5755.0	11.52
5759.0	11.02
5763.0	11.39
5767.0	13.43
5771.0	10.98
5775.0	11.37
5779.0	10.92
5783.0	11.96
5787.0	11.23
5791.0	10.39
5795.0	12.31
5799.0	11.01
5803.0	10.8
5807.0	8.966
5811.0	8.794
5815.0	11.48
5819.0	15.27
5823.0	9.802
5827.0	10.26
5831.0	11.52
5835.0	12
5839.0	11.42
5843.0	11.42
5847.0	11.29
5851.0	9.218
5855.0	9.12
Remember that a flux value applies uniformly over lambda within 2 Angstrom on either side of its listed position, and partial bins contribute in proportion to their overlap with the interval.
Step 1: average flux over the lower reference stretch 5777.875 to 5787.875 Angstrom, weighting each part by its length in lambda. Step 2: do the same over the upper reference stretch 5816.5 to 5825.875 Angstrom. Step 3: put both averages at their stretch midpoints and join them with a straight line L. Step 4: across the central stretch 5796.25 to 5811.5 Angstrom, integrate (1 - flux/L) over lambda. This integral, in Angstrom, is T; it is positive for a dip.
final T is 2.26 Angstrom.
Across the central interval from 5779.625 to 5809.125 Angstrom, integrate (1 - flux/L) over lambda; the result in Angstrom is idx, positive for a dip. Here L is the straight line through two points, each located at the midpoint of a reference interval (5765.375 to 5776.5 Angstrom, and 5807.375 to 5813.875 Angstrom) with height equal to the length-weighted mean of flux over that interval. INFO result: -1.8 Angstrom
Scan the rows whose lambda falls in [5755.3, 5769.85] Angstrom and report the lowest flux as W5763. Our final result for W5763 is 11.02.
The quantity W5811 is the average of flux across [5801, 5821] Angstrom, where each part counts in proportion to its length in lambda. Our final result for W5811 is 11.1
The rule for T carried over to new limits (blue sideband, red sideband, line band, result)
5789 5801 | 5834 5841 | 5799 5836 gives 1.6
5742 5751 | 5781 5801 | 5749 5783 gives -0.3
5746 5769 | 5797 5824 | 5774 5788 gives 0.0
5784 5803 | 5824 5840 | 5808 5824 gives -0.1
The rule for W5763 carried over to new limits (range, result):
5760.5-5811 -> 8.794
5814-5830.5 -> 9.802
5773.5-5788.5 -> 10.92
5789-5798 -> 10.39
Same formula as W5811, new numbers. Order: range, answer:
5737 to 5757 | 11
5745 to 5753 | 11.7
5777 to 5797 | 11.4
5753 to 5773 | 11.7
